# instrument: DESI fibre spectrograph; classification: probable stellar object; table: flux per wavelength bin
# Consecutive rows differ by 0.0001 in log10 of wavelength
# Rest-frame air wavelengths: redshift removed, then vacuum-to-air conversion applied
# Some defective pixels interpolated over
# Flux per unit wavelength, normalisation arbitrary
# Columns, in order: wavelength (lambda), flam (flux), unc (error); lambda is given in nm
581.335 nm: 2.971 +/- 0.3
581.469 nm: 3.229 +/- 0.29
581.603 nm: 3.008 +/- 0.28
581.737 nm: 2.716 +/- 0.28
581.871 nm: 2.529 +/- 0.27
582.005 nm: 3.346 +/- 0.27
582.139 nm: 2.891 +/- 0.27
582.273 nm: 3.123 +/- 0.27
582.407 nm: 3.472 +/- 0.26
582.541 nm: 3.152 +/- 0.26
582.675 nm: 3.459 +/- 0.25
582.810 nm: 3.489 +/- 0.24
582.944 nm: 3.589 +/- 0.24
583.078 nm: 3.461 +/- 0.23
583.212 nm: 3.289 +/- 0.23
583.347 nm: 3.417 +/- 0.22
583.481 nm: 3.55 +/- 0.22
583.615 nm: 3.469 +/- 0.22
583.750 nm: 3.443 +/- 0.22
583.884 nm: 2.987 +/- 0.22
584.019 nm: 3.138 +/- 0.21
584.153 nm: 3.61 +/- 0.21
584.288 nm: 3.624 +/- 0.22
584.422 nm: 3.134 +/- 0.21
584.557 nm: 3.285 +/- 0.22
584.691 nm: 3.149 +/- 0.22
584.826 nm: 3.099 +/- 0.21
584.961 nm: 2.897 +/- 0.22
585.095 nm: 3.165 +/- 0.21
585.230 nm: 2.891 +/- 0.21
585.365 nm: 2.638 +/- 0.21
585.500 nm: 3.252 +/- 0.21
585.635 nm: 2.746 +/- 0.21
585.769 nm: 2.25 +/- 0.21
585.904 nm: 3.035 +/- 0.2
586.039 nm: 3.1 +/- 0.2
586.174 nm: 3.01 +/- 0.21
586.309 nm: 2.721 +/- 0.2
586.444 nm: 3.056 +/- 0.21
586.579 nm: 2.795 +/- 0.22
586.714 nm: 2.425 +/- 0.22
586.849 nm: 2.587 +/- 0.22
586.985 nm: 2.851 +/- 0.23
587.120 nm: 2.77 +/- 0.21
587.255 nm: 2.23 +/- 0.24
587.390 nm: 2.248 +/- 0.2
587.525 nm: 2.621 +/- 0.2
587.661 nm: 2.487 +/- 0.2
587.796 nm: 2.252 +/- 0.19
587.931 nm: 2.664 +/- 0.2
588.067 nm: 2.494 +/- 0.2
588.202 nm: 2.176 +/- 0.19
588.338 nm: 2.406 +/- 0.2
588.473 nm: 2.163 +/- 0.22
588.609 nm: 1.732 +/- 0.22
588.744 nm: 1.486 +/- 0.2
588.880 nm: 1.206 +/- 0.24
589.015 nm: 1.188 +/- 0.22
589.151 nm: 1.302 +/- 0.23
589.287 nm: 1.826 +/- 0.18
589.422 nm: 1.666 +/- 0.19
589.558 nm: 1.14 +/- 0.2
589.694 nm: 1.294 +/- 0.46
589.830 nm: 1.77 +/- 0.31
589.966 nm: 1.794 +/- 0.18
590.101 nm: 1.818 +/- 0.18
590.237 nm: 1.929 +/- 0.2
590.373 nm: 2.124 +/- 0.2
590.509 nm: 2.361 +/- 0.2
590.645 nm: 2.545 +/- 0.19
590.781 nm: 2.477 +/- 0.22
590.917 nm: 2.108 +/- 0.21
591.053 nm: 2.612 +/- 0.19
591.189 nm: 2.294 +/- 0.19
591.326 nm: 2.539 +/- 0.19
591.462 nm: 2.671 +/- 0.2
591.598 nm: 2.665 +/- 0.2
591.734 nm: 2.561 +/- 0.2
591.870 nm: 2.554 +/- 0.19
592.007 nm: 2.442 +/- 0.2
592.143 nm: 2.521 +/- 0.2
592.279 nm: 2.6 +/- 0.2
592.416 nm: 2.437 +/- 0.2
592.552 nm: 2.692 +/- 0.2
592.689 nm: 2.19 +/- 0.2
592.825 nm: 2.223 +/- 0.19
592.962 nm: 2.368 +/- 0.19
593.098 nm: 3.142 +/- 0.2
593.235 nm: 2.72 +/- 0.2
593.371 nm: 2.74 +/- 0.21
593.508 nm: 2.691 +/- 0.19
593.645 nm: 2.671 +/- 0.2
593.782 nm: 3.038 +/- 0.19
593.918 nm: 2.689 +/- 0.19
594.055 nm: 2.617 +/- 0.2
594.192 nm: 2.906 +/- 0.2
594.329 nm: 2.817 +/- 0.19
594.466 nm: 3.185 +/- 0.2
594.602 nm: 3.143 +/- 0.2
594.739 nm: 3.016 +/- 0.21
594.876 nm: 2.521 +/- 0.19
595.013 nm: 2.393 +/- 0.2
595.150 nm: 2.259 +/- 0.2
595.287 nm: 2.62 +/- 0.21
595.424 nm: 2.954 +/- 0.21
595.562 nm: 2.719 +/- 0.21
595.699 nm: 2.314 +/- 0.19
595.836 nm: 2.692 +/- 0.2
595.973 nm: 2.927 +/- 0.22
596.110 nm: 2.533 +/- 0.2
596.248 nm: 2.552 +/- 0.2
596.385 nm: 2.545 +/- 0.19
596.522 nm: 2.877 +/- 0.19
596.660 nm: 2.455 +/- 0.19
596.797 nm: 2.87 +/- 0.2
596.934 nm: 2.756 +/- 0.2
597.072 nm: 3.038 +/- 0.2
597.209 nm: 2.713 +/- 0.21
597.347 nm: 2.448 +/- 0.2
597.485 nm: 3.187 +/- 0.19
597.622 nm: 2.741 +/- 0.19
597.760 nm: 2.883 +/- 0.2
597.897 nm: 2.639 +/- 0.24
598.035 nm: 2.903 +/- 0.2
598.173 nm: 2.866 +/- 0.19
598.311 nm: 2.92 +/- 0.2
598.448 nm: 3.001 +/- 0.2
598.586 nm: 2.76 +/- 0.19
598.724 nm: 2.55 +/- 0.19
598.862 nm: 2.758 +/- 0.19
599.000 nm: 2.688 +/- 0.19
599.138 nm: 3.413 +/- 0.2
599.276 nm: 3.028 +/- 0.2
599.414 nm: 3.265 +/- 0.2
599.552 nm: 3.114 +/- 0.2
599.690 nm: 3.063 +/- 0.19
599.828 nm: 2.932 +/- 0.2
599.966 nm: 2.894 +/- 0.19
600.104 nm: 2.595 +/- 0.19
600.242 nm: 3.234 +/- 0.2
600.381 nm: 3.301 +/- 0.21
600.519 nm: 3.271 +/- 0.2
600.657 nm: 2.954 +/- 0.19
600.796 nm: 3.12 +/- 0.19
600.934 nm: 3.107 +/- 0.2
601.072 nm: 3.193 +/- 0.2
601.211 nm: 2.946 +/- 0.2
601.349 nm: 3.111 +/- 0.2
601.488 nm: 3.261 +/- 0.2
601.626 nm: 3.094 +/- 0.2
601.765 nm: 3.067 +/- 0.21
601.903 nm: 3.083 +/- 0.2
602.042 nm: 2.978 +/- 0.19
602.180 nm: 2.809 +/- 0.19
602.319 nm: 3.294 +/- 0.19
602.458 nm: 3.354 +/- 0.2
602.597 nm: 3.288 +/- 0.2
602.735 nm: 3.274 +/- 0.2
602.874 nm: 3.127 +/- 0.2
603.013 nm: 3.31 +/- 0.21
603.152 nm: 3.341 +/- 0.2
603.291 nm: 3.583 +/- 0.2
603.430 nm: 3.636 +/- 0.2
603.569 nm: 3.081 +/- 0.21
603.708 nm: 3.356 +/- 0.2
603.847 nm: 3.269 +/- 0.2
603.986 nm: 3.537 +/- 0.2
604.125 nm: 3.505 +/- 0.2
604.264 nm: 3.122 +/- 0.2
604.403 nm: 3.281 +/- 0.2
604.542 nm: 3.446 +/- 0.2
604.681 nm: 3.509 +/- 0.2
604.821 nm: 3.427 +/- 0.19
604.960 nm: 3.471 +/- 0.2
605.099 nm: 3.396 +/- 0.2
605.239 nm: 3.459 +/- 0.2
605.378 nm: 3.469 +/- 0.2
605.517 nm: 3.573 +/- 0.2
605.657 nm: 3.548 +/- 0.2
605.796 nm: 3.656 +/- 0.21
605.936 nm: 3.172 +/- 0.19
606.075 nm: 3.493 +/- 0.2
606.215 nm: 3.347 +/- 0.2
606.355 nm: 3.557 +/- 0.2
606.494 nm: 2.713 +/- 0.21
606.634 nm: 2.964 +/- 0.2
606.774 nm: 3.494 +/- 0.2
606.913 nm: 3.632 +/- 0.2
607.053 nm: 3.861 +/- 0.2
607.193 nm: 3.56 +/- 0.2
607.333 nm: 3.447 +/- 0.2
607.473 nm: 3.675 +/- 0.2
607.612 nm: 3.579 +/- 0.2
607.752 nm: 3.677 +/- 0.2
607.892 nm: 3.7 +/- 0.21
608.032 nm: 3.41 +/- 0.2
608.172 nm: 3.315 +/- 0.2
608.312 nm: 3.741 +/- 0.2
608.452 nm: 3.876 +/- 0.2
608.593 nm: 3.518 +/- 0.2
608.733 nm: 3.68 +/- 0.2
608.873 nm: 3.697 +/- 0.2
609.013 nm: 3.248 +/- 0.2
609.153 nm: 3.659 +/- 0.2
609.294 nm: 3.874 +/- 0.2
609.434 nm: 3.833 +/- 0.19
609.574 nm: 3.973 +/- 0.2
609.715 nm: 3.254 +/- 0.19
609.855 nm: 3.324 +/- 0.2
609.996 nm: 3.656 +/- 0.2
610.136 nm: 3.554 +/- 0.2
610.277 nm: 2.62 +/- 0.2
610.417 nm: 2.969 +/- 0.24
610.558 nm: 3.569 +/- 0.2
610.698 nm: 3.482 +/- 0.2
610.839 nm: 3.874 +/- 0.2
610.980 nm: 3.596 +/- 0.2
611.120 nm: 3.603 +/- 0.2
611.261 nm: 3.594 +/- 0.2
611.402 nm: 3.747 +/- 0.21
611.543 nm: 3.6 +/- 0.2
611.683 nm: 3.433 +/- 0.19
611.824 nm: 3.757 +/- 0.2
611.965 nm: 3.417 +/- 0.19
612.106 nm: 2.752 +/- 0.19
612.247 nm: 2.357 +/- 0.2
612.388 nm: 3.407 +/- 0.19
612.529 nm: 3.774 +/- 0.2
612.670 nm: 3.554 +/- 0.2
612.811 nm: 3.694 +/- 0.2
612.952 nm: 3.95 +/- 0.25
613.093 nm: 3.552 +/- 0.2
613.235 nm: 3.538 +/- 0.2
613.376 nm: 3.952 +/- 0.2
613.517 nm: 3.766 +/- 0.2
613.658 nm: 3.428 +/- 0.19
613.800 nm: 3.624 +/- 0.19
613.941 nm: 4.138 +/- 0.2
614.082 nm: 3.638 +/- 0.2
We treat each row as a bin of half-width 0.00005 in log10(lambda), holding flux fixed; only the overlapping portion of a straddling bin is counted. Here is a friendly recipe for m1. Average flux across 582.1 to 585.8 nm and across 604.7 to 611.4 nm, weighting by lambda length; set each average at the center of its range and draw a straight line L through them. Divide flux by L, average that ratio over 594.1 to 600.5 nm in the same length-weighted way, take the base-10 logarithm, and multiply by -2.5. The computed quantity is 0.19 mag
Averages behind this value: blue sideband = 3.21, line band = 2.83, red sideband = 3.51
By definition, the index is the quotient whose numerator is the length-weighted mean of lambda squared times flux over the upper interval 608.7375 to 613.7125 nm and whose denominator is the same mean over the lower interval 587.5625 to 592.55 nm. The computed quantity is 1.77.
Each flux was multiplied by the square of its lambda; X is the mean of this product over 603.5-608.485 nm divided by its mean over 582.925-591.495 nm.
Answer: 1.4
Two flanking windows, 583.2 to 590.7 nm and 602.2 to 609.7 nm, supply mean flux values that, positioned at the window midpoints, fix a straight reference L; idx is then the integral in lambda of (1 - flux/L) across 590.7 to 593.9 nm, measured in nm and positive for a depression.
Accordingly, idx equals 0.27 nm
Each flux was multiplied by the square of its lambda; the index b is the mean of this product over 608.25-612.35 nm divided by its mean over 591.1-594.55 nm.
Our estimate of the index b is 1.4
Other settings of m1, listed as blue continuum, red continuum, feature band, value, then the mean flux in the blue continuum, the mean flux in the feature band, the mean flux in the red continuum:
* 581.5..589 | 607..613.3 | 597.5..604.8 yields 0.06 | 2.86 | 3.12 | 3.53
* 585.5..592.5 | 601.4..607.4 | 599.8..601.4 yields 0.01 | 2.3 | 3.06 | 3.34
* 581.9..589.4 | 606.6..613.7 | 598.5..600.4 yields 0.09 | 2.79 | 2.96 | 3.54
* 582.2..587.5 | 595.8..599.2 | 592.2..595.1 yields 0.07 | 3.06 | 2.7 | 2.79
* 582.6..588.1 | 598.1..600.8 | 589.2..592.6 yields 0.33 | 2.99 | 2.21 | 2.98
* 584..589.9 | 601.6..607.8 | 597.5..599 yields 0.09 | 2.48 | 2.81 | 3.37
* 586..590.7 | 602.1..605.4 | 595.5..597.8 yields 0.03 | 2.17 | 2.72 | 3.35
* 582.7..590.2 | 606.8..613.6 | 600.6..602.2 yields 0.05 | 2.62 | 3.07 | 3.55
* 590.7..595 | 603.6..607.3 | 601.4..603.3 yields 0.01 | 2.64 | 3.19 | 3.41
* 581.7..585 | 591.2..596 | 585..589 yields 0.21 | 3.26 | 2.52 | 2.66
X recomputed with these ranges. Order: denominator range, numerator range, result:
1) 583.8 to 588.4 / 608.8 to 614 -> 1.36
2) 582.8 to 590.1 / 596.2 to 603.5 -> 1.21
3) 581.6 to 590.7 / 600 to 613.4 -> 1.38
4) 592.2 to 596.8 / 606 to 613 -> 1.37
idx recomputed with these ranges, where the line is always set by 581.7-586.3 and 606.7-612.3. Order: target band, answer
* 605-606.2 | 0.00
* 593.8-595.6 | 0.30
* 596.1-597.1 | 0.19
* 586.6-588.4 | 0.40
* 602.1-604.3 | 0.08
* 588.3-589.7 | 0.72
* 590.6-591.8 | 0.28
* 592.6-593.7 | 0.23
